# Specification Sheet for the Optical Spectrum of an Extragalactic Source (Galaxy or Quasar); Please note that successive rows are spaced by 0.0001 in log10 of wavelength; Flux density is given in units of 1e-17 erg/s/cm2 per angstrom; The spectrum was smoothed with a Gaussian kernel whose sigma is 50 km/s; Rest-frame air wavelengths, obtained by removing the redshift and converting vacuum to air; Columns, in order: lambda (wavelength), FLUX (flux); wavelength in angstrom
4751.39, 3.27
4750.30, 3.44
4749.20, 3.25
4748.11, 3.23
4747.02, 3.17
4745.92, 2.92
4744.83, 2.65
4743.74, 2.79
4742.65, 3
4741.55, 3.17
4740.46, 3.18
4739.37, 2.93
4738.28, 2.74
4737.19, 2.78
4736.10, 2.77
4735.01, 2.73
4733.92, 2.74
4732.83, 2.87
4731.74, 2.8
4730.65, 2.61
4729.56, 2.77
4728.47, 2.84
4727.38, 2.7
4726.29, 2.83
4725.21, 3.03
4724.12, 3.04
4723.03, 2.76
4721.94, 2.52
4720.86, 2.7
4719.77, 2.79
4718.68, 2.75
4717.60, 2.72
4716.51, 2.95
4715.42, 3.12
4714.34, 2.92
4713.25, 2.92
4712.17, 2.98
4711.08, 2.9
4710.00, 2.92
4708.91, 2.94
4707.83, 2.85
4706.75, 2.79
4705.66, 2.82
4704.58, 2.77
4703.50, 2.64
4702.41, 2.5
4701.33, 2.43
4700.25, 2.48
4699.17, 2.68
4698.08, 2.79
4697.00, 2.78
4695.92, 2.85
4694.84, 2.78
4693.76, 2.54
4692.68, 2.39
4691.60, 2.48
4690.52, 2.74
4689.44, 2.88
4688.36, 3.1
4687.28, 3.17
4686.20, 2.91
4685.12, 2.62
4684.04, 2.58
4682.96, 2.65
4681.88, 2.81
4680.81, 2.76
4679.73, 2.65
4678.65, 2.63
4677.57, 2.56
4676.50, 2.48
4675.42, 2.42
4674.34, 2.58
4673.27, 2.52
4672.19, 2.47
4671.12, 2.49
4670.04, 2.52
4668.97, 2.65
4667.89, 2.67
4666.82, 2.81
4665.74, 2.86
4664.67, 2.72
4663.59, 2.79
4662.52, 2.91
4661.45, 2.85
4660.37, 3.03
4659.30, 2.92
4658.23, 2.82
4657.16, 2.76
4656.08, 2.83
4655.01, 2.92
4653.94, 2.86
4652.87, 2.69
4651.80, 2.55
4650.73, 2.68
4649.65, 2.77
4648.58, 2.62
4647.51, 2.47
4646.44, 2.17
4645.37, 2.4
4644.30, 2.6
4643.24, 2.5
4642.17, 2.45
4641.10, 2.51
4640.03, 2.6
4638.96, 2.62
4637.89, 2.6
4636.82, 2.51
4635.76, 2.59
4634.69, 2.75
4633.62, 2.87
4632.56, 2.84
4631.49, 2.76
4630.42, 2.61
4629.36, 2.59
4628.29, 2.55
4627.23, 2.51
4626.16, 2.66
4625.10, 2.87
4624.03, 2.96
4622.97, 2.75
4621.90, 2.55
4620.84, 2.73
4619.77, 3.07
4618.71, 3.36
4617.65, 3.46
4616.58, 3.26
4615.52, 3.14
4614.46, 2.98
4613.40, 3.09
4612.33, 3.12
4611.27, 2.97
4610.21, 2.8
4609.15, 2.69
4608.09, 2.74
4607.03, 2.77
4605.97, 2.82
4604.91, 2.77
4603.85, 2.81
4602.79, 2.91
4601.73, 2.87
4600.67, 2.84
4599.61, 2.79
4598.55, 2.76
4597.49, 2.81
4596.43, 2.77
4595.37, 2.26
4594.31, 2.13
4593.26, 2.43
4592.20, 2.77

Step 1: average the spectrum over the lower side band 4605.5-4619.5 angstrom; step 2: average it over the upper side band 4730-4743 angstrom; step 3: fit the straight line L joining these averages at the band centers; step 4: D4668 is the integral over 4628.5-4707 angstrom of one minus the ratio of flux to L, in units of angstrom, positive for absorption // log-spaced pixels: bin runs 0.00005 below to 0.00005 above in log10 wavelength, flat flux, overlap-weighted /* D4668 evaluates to 7.20 angstrom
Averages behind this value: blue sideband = 3.02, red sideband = 2.86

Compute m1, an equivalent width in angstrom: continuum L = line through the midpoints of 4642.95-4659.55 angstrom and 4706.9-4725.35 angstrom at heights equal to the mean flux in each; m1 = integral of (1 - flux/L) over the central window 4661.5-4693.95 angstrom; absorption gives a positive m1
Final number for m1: 0.7 angstrom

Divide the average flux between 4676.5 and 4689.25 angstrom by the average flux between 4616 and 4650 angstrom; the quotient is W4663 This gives 1.02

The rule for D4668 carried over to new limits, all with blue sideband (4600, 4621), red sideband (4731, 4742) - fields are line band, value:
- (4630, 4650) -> 2.39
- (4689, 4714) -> 1.37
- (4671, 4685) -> 1.55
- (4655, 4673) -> 1.01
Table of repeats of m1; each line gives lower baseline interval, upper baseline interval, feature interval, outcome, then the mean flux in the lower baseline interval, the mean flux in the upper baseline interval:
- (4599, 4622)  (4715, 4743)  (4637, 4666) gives 2.23 angstrom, 2.94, 2.84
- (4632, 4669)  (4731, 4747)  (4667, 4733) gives 1.34 angstrom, 2.69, 2.87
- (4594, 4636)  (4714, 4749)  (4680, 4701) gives 0.86 angstrom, 2.82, 2.86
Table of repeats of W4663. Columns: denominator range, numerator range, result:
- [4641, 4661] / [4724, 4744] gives 1.07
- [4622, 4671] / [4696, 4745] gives 1.05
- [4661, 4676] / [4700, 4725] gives 1.05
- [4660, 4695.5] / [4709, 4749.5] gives 1.07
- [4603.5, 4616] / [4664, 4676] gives 0.90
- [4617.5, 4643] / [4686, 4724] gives 1.02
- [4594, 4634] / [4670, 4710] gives 0.95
